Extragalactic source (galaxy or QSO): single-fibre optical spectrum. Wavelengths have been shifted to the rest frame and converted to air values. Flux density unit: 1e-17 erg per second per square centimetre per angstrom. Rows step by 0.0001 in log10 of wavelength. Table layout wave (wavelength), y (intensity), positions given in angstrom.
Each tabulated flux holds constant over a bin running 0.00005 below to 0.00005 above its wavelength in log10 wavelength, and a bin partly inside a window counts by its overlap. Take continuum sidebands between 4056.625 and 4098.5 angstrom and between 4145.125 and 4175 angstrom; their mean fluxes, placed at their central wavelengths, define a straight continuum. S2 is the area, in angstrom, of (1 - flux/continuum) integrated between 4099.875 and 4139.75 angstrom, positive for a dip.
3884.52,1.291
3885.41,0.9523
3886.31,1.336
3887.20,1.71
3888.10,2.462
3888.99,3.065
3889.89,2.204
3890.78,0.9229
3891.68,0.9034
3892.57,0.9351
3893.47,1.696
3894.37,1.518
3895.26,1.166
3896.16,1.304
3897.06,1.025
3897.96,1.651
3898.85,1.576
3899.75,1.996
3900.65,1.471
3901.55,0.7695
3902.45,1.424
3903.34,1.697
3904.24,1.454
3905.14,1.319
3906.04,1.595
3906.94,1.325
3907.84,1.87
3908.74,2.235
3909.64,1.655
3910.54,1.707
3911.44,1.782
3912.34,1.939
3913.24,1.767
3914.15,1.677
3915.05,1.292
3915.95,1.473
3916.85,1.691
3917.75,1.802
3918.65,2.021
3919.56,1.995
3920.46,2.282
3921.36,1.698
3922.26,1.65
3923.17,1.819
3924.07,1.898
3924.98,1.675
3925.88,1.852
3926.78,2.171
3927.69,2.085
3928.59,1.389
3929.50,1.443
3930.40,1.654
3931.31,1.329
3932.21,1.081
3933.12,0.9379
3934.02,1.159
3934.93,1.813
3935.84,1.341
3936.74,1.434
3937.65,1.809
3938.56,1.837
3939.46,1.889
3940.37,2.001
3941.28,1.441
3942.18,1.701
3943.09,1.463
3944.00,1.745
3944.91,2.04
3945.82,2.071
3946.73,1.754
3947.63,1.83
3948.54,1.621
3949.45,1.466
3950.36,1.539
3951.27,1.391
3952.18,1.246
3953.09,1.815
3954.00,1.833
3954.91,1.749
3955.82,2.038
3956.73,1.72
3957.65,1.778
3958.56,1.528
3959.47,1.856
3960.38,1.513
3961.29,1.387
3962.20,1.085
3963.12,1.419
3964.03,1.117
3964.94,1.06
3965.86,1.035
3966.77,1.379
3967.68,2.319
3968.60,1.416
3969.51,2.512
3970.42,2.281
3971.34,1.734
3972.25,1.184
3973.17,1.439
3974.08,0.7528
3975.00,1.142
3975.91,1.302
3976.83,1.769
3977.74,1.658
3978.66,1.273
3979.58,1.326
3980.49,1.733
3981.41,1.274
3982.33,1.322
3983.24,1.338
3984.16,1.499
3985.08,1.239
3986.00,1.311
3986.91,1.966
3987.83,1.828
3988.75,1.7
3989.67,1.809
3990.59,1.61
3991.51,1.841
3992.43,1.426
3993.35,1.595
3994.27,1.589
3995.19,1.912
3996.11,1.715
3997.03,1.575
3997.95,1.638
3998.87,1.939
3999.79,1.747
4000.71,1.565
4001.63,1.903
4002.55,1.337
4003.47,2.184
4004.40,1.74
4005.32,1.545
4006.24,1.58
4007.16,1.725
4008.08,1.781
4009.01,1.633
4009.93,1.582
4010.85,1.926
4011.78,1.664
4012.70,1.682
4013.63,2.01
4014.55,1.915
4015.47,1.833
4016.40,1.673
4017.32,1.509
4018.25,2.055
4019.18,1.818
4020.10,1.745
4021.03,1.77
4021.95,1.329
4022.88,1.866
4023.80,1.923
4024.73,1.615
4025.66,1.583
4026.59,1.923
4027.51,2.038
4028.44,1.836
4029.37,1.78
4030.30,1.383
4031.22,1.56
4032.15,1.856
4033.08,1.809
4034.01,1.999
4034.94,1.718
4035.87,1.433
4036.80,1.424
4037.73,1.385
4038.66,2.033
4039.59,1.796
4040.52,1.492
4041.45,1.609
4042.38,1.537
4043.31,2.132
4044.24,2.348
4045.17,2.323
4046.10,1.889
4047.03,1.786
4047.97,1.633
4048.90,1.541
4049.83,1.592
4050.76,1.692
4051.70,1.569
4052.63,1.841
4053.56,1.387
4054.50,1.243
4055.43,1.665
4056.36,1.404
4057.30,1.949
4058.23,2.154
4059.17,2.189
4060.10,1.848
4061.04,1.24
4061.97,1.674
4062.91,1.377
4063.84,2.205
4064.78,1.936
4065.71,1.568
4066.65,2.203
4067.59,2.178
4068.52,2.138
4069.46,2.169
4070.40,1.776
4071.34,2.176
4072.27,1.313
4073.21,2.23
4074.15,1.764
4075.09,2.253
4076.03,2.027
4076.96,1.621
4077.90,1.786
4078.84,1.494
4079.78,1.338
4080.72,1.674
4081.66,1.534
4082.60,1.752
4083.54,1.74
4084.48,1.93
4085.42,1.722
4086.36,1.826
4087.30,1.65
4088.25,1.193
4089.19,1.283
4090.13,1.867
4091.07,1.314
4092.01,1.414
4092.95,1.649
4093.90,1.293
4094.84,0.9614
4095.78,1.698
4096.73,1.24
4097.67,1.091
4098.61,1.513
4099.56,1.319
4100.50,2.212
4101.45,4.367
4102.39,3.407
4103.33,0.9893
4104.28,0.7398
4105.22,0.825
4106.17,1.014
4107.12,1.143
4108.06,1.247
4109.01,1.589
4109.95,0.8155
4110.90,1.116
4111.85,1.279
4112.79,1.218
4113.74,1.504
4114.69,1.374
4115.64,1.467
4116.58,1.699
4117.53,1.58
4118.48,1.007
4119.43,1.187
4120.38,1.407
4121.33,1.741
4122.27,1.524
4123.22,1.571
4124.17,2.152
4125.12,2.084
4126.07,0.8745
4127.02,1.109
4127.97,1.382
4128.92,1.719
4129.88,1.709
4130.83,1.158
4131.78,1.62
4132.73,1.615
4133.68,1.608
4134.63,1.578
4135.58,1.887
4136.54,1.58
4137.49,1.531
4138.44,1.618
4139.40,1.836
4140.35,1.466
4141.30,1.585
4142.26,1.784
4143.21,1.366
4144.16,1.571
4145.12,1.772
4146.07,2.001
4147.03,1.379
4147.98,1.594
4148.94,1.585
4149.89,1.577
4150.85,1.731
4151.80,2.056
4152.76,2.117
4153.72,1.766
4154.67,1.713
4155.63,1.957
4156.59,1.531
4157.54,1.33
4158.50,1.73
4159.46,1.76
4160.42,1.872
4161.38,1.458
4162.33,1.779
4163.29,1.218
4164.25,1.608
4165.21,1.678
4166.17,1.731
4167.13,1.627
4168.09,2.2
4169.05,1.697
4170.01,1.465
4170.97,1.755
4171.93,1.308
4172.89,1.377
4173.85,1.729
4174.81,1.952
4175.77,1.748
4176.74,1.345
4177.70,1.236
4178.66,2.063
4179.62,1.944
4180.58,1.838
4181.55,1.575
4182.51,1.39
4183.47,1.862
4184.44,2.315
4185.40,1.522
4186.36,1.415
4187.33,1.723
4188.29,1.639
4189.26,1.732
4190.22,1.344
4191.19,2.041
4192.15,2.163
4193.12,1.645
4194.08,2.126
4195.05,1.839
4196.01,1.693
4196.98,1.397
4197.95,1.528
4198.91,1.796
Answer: 3.5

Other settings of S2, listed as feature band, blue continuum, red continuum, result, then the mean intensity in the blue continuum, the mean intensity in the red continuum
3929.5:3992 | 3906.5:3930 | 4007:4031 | 7.13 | 1.78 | 1.75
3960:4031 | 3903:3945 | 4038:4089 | 4.20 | 1.68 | 1.78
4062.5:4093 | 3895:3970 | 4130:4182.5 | -2.16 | 1.63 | 1.66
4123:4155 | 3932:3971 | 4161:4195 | 0.84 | 1.62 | 1.7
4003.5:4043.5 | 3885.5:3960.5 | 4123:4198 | -1.79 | 1.65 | 1.67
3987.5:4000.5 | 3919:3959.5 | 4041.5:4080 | 0.27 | 1.68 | 1.81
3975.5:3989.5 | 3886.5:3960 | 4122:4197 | 1.24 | 1.65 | 1.67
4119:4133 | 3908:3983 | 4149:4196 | 1.41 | 1.63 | 1.71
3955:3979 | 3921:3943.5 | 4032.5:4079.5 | 1.98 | 1.62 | 1.79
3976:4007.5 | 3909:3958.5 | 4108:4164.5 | 0.66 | 1.69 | 1.56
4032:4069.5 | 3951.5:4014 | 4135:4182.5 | -3.34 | 1.6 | 1.67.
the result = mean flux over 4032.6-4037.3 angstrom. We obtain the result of 1.67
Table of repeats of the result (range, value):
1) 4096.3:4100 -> 1.29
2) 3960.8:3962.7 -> 1.24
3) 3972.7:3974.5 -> 1.1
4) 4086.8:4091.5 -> 1.46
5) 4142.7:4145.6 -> 1.58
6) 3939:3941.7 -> 1.78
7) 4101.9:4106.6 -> 1.41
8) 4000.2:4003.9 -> 1.75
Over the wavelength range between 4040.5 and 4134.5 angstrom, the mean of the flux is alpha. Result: 1.64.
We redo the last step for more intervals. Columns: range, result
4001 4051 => 1.75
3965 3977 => 1.54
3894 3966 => 1.61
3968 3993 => 1.55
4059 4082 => 1.83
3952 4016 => 1.61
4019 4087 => 1.77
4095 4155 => 1.57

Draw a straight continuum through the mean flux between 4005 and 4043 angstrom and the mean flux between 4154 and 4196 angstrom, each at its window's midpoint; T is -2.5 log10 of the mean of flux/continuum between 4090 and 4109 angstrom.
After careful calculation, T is 0.098 mag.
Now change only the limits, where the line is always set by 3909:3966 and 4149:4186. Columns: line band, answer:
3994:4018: -0.05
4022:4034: -0.06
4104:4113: 0.46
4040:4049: -0.11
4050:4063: 0.00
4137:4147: 0.03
